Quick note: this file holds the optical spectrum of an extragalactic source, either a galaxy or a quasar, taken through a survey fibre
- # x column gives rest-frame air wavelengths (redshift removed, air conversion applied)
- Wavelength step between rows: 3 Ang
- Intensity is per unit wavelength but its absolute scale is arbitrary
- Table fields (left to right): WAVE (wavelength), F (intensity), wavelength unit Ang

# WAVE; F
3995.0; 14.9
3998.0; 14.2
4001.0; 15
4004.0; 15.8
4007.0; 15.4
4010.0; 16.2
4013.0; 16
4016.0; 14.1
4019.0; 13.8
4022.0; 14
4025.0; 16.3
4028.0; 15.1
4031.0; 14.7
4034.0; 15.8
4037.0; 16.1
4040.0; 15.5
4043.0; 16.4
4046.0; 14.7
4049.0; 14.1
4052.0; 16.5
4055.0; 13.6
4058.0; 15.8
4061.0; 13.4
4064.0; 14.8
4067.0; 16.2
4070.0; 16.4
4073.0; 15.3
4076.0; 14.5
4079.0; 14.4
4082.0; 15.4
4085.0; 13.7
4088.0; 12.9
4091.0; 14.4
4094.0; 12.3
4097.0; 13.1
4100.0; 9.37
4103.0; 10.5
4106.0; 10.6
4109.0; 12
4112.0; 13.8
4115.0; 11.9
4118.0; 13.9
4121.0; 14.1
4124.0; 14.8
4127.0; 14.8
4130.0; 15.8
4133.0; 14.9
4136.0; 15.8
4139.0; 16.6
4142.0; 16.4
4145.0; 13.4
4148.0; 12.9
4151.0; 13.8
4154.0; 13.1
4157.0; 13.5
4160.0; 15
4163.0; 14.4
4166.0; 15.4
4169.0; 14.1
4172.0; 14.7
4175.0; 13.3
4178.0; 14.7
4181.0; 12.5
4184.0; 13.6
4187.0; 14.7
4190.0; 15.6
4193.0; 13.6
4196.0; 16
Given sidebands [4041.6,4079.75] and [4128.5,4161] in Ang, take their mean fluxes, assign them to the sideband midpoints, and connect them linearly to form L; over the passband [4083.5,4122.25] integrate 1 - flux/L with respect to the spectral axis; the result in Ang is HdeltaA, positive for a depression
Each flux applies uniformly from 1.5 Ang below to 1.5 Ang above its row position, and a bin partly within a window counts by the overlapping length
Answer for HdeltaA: 6.2 Ang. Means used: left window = 15.1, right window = 14.6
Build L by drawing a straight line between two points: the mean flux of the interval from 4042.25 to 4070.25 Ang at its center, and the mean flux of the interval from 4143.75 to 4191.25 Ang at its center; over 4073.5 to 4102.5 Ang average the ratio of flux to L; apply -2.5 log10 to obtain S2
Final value 0.12 mag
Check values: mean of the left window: 15.1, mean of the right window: 14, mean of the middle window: 13.3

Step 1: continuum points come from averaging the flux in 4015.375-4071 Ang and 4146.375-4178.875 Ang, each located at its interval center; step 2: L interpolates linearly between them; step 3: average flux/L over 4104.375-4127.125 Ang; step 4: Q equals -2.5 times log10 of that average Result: 0.106 mag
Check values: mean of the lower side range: 15.1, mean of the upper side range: 14.1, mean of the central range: 13.1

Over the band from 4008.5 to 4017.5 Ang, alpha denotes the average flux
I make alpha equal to 15.4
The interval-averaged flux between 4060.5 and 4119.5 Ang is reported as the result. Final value 13.4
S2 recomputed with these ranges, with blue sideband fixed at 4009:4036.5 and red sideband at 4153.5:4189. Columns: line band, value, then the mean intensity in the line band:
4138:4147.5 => -0.06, 15.1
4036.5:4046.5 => -0.05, 15.7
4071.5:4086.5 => 0.01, 14.7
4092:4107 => 0.28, 11.3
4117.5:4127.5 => 0.00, 14.4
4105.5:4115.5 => 0.19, 12.2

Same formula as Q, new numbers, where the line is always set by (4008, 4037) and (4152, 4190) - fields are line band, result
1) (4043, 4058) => 0.00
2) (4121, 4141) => -0.07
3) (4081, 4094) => 0.07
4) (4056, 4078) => -0.02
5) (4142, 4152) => 0.04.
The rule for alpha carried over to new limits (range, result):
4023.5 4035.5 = 15.5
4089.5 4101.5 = 12.3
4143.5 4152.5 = 13.4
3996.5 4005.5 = 15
